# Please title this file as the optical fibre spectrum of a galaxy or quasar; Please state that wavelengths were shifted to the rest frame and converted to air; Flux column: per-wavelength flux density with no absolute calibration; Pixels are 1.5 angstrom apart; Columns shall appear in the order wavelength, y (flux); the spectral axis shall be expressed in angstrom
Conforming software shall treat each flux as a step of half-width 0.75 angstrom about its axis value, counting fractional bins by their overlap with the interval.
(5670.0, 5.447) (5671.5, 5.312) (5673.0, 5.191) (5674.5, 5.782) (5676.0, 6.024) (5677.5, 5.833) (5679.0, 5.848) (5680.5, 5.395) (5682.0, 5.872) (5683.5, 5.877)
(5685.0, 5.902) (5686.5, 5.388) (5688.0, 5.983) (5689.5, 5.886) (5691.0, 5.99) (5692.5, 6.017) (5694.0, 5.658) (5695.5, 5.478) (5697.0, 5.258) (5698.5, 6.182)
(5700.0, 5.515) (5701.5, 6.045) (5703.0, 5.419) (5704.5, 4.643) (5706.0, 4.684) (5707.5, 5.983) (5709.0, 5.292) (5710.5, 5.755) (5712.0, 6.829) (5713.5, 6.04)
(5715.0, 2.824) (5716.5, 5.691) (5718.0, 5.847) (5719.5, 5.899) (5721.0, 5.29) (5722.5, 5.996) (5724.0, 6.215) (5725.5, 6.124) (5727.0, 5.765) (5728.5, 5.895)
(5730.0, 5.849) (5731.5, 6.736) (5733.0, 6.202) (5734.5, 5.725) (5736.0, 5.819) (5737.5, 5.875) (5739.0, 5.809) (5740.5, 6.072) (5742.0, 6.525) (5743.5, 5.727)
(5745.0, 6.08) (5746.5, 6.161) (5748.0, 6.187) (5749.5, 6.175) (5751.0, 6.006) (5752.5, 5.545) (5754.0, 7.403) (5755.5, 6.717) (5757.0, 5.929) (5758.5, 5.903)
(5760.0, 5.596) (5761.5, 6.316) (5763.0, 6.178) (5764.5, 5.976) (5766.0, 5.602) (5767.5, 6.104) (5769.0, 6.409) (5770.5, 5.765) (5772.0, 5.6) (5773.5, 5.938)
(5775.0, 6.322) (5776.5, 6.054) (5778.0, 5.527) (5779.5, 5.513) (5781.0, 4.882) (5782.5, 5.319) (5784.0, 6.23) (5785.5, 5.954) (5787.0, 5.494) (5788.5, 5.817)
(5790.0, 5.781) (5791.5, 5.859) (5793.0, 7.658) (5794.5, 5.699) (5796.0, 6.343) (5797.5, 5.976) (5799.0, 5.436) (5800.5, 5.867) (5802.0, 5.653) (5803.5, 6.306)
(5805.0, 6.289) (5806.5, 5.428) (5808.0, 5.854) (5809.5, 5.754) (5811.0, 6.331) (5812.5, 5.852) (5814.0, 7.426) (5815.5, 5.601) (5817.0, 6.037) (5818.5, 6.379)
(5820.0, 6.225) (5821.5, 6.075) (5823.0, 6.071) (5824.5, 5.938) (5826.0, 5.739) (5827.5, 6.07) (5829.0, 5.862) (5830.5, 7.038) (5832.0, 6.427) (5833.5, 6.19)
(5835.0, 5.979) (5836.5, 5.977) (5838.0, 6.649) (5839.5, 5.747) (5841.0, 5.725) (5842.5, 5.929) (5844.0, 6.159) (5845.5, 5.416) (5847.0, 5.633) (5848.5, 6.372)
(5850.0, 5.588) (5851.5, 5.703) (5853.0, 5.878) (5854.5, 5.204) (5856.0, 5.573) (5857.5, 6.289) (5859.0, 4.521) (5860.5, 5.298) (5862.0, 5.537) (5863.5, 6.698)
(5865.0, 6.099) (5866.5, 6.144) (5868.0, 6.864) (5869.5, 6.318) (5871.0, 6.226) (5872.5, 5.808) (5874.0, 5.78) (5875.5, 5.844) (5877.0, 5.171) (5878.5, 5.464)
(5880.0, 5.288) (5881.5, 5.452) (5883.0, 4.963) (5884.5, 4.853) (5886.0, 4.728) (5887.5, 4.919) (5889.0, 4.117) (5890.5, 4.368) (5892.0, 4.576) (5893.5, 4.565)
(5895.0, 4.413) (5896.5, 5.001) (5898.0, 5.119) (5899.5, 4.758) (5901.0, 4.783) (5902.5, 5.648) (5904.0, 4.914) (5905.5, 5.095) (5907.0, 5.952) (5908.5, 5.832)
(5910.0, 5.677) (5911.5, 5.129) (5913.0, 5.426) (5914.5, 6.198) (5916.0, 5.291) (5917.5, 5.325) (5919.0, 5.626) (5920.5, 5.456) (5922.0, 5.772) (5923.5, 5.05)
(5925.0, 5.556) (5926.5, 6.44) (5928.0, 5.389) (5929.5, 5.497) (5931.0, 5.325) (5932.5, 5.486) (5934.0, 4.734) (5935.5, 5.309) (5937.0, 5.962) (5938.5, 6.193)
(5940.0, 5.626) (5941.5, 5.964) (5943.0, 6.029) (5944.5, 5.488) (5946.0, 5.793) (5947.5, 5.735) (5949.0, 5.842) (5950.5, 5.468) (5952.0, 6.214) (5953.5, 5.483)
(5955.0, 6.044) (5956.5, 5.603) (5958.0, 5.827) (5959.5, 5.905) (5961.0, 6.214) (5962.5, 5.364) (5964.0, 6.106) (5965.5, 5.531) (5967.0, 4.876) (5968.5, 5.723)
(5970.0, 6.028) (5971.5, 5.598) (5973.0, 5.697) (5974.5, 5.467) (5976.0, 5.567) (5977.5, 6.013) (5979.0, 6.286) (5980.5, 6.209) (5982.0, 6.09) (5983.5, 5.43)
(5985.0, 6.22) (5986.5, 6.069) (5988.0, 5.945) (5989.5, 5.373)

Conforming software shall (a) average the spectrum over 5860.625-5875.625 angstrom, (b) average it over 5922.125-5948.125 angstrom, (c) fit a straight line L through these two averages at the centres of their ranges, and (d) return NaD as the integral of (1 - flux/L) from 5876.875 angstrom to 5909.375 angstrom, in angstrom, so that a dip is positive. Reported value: 5.1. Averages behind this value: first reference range 6.11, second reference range 5.63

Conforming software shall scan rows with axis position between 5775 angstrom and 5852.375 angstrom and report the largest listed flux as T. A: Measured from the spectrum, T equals 7.658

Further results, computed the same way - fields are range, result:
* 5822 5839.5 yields 7.038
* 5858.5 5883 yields 6.864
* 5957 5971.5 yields 6.214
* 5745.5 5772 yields 7.403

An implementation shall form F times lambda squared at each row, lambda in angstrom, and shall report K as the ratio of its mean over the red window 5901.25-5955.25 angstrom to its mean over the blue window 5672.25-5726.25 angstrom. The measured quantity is 1.1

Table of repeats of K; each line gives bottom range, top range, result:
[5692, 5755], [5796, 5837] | 1.08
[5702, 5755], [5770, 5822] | 1.04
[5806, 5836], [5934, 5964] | 0.99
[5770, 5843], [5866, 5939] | 0.93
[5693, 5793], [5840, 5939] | 0.98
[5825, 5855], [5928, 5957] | 0.98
